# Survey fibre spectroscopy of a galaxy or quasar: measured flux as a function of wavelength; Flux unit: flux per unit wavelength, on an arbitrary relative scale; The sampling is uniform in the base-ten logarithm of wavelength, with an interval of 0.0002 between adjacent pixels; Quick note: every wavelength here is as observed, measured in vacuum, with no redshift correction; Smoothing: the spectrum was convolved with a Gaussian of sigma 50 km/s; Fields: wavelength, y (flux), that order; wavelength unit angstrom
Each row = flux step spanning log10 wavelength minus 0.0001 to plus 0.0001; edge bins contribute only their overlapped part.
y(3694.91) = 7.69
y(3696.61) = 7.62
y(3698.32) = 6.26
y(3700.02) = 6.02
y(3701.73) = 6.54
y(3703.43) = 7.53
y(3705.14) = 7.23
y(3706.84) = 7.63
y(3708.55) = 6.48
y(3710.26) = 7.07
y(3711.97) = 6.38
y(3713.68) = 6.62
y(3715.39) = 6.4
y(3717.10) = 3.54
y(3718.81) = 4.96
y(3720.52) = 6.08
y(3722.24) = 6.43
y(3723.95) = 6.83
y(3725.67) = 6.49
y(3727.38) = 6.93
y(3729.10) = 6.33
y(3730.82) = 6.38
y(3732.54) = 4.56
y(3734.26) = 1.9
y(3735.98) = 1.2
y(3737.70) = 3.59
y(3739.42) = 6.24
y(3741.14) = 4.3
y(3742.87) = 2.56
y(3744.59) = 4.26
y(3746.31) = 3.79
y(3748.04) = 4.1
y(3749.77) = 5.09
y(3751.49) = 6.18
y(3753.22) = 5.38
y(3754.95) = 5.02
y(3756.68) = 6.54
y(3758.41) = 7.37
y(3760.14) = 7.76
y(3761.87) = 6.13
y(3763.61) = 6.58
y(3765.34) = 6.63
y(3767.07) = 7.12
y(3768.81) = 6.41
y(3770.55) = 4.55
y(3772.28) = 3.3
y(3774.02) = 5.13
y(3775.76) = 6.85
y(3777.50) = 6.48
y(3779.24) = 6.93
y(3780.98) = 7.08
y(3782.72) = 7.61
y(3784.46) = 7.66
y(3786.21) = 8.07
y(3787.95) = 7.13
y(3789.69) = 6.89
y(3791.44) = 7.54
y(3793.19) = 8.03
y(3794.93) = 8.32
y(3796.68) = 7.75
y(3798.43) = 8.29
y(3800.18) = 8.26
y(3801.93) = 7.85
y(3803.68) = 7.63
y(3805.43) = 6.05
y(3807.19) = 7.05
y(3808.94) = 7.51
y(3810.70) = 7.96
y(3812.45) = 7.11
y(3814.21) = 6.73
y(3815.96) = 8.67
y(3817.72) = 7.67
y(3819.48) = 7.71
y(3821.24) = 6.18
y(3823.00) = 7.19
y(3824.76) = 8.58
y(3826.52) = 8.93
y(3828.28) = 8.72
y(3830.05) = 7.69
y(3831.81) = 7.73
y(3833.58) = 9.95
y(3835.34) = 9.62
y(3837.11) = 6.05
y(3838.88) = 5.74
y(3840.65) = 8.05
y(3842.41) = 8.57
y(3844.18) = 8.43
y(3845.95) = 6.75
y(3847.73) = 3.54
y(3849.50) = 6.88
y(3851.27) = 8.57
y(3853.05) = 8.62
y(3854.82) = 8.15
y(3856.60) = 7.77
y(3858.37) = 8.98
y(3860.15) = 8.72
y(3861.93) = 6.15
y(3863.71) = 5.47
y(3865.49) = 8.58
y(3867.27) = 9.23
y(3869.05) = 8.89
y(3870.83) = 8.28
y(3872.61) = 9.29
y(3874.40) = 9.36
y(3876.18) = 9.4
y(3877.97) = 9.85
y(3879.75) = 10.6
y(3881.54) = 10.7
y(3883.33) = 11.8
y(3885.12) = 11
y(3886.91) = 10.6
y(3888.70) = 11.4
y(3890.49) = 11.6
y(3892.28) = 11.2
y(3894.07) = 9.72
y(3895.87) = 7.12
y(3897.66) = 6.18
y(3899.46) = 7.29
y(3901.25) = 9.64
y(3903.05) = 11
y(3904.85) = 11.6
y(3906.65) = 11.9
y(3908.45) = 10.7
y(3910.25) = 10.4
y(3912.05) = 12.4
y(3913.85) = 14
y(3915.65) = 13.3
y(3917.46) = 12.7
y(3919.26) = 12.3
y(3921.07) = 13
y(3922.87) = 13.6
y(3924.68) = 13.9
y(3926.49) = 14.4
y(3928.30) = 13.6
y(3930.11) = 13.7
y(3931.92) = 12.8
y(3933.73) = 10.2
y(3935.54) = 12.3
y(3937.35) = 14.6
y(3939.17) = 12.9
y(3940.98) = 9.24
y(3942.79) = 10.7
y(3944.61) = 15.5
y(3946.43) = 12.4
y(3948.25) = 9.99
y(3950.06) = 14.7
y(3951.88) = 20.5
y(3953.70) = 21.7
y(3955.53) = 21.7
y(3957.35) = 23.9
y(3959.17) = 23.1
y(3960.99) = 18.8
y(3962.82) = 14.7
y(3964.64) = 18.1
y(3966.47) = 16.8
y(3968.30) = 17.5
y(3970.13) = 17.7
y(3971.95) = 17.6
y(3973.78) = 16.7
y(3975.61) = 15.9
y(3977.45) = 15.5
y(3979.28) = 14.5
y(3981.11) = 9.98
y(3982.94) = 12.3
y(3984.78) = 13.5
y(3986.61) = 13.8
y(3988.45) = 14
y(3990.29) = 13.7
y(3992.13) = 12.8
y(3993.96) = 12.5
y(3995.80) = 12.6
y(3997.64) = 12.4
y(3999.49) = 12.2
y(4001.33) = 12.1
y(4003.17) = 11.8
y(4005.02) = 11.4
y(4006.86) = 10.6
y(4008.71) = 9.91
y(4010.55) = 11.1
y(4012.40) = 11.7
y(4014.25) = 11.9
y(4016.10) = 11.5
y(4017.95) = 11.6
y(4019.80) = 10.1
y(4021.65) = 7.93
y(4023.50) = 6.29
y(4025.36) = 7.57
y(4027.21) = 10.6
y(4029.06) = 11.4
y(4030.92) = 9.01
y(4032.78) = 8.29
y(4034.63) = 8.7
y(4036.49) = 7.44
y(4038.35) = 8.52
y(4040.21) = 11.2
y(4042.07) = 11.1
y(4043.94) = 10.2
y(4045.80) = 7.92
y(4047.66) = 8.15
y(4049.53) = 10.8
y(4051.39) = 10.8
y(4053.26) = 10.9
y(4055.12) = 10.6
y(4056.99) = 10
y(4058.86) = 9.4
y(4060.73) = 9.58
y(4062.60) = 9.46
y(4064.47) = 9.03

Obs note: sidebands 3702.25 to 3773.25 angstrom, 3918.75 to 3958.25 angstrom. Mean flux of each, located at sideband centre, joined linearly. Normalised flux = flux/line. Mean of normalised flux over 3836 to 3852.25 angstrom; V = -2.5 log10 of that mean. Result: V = 0.42 mag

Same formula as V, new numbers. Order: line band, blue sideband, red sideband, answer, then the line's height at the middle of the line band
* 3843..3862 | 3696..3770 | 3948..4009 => 0.34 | 10.4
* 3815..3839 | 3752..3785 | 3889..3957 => 0.10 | 8.72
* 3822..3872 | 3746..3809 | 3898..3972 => 0.26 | 10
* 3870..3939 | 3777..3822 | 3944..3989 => 0.17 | 13.1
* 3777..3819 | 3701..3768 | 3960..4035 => -0.02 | 7.37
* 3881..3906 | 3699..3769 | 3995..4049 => -0.23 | 8.18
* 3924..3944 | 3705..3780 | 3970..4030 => -0.20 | 10.5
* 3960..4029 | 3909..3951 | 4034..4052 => -0.18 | 10.9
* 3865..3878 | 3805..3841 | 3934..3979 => 0.19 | 10.8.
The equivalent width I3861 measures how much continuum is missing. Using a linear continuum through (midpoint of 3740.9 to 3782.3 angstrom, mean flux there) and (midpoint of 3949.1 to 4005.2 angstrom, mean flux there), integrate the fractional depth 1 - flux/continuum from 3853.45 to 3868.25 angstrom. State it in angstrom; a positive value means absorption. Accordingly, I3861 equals 3.4 angstrom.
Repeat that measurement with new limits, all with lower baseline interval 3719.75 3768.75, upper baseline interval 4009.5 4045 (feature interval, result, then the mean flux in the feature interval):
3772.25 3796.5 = -4.07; 7.08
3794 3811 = -3.57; 7.66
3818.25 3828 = -1.65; 7.78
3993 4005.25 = -3.71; 12.2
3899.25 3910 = -3.60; 10.6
